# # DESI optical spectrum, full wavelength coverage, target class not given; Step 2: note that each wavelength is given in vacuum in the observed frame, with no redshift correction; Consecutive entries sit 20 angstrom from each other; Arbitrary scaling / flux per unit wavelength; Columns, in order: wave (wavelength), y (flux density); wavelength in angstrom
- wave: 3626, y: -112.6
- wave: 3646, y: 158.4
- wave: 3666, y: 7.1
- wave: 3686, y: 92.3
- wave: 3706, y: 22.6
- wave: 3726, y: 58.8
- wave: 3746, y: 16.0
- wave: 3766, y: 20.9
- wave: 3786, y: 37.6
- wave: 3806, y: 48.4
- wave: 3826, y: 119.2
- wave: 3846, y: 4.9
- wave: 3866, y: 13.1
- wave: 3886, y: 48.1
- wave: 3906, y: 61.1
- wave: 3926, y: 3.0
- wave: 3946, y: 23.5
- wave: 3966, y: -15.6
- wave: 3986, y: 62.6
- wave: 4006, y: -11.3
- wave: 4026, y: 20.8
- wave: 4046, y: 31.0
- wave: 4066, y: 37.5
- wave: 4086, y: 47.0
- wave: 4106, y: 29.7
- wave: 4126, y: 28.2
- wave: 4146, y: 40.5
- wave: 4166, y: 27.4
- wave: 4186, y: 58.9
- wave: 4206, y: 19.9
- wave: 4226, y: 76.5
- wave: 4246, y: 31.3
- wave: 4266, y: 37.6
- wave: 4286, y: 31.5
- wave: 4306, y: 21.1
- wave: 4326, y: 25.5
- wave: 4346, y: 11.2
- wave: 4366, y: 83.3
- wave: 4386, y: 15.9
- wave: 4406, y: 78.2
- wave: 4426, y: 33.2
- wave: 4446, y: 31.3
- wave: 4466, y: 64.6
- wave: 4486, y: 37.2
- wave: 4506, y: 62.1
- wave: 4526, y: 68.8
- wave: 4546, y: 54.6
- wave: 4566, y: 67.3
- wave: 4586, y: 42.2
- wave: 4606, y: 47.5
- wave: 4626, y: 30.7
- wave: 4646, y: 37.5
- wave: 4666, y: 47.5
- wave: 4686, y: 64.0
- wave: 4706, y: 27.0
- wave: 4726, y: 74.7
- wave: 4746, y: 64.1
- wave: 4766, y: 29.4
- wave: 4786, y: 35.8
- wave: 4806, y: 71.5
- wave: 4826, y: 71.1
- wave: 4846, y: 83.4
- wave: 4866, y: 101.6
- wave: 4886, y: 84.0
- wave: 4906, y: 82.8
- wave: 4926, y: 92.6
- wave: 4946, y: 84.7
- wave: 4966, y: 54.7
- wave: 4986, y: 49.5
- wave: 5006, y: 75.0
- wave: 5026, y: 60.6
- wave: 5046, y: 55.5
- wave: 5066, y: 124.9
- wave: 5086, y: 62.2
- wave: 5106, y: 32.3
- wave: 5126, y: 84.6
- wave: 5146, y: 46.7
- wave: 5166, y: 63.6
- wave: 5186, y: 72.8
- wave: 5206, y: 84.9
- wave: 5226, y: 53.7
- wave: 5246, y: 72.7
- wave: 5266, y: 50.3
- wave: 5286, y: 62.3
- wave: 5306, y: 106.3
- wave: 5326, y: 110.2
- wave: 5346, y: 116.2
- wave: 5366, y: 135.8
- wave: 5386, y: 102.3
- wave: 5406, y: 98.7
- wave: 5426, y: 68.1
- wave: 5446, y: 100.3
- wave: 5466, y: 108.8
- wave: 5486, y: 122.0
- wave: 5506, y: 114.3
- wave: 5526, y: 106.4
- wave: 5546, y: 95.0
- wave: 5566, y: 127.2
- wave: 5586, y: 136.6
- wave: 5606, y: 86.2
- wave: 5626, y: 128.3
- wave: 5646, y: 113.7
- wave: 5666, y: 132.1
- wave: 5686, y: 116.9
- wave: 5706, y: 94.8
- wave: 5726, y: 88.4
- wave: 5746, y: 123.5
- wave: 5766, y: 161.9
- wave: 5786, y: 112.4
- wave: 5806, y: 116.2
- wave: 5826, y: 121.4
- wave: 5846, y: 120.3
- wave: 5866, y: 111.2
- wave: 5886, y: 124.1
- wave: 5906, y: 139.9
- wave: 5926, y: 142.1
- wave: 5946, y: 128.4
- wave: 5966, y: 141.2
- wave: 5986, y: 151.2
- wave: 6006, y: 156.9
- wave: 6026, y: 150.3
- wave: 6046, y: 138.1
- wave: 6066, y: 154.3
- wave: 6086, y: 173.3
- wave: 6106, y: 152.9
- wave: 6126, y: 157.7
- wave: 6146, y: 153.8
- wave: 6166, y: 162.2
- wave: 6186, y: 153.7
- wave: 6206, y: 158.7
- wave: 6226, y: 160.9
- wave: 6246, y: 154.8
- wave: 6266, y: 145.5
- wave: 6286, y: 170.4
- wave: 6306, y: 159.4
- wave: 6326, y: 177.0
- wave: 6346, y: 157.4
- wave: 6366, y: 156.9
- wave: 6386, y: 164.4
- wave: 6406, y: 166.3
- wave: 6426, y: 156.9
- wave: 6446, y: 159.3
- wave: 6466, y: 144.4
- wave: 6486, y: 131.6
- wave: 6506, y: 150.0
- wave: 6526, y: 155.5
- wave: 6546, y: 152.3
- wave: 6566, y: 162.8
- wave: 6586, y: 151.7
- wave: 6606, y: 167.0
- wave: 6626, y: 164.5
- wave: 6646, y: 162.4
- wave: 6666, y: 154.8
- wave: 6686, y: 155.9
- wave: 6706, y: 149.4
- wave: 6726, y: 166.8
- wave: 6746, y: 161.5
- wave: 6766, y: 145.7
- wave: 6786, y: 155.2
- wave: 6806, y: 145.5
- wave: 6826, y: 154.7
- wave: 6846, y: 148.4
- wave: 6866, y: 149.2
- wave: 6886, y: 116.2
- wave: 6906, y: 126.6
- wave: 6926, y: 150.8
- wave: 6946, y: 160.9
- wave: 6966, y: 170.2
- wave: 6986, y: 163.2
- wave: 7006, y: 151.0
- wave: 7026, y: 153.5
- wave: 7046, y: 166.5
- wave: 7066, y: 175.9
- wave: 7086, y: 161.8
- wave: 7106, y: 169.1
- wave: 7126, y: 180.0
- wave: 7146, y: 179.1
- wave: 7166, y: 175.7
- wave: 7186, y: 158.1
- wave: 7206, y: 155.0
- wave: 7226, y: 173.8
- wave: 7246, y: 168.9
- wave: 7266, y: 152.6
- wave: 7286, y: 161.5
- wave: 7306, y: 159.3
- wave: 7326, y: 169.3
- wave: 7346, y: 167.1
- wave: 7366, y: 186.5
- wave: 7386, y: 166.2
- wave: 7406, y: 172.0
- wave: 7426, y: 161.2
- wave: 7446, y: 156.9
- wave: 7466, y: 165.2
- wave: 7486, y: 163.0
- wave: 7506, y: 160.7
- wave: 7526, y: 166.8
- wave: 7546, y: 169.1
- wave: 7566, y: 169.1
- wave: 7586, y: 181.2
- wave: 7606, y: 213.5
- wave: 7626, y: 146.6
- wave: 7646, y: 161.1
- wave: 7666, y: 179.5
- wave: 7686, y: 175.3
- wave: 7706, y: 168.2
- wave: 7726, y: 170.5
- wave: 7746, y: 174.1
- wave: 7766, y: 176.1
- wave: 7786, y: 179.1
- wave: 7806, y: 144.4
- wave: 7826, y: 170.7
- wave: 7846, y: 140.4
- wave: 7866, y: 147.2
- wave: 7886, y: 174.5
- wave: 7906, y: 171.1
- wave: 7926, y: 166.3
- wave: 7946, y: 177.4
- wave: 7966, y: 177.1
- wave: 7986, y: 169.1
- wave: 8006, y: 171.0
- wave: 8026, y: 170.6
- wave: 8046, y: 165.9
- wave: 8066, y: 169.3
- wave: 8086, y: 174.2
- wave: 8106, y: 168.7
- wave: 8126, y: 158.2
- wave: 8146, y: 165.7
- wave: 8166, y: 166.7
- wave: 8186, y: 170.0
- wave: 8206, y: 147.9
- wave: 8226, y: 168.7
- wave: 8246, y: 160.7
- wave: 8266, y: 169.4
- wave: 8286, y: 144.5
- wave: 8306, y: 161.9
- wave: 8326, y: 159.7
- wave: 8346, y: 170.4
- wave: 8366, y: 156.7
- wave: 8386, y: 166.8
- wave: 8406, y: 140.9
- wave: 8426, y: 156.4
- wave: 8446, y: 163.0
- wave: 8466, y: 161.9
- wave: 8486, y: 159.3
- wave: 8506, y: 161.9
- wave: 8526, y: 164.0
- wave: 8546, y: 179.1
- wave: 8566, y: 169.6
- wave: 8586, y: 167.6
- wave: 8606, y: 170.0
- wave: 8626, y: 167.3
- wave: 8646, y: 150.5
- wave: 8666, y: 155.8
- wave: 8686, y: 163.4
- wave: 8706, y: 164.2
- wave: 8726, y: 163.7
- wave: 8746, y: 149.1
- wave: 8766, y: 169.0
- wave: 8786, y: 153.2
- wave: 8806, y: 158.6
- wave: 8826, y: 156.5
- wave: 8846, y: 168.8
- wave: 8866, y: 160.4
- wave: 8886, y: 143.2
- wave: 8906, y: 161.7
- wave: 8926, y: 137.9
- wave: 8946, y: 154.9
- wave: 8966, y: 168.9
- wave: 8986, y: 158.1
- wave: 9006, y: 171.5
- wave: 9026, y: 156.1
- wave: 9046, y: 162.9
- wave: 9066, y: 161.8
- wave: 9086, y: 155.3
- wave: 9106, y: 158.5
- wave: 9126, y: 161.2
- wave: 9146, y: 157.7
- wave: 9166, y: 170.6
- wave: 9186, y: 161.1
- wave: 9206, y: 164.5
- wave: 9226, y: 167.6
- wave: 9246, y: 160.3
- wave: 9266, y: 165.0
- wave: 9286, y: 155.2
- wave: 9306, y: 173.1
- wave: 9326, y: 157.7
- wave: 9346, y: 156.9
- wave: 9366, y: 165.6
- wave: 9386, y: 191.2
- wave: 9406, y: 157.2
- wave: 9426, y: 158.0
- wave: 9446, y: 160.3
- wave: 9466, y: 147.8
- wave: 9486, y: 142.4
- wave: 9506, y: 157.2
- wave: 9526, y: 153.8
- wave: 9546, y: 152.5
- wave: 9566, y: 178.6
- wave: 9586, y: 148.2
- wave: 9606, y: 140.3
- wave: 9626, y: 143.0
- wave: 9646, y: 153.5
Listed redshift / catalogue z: 0.332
